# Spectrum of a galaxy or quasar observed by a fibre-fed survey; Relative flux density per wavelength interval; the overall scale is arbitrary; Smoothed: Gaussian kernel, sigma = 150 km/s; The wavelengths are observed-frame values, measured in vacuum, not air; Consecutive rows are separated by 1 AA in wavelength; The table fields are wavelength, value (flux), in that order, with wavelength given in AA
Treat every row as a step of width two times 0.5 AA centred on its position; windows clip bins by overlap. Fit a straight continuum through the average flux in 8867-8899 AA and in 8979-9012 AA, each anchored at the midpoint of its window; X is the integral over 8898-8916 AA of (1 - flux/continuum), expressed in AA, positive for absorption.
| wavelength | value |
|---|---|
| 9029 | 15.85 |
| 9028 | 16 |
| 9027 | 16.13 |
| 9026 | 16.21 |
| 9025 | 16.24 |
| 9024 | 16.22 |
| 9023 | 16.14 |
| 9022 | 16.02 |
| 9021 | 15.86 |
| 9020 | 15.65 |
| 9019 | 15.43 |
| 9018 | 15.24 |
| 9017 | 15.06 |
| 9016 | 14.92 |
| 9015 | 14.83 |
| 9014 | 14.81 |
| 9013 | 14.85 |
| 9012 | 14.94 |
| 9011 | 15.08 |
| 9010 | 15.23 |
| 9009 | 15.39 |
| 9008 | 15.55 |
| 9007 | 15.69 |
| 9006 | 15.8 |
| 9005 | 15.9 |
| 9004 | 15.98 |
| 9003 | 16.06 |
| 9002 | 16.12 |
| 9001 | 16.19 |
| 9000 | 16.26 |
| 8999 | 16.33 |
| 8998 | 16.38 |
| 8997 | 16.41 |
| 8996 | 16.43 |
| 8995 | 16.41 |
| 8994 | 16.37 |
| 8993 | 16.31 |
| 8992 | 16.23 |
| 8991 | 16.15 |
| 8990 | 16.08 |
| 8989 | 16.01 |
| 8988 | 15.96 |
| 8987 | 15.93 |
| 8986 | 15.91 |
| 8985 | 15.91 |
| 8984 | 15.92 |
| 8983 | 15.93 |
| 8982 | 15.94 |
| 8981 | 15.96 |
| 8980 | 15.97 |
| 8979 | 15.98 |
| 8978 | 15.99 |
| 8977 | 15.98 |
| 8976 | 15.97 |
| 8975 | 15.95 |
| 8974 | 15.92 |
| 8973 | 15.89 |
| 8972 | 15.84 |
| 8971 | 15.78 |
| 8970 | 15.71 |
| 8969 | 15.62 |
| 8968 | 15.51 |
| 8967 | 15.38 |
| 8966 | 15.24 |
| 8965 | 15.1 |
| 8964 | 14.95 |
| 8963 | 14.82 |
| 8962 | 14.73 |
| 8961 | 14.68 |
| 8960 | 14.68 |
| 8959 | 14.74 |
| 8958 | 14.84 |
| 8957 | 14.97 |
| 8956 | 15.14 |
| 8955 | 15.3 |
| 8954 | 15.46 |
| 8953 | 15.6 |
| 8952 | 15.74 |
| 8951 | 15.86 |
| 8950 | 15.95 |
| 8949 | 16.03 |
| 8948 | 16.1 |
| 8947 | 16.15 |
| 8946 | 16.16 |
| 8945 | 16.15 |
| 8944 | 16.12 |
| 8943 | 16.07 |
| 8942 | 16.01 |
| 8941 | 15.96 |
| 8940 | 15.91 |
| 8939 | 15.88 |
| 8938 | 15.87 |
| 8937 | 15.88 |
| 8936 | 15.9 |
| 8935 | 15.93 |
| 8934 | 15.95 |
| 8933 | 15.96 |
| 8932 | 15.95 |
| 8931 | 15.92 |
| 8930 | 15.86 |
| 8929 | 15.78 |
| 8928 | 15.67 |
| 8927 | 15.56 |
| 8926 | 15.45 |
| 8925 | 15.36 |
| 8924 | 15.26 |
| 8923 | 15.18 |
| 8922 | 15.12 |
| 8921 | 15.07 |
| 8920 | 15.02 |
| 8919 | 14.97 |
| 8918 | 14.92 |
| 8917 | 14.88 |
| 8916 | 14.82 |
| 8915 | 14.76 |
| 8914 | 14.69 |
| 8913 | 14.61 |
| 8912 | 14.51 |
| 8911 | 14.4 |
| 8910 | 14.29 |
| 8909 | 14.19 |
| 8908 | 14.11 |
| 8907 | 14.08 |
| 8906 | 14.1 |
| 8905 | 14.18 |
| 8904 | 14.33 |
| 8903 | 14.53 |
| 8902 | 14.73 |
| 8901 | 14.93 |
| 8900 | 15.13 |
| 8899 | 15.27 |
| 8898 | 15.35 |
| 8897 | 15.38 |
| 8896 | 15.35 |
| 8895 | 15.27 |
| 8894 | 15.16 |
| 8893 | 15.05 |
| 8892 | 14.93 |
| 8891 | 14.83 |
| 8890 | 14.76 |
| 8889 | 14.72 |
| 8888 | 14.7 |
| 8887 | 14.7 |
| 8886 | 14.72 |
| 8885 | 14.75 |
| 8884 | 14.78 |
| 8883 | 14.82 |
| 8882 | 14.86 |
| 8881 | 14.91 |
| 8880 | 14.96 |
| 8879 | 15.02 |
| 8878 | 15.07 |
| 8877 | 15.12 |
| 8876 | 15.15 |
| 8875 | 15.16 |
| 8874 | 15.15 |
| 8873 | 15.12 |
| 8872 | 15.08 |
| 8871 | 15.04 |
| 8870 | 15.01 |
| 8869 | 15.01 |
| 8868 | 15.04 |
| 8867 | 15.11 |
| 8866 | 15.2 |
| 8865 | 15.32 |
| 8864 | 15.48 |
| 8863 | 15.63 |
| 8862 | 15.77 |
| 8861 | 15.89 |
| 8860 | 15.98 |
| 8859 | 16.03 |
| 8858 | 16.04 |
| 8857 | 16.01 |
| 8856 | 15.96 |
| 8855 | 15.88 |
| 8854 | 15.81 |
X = 0.8 AA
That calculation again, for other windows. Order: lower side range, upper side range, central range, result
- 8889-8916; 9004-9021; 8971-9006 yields -2.04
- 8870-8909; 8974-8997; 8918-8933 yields -0.12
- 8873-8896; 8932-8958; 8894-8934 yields 0.95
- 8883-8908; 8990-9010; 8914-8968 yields -0.42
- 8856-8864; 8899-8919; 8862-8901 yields 0.61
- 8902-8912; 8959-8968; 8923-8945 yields -1.81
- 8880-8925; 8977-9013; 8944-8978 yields -0.01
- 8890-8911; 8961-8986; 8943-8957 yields -0.41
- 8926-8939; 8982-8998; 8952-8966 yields 0.82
